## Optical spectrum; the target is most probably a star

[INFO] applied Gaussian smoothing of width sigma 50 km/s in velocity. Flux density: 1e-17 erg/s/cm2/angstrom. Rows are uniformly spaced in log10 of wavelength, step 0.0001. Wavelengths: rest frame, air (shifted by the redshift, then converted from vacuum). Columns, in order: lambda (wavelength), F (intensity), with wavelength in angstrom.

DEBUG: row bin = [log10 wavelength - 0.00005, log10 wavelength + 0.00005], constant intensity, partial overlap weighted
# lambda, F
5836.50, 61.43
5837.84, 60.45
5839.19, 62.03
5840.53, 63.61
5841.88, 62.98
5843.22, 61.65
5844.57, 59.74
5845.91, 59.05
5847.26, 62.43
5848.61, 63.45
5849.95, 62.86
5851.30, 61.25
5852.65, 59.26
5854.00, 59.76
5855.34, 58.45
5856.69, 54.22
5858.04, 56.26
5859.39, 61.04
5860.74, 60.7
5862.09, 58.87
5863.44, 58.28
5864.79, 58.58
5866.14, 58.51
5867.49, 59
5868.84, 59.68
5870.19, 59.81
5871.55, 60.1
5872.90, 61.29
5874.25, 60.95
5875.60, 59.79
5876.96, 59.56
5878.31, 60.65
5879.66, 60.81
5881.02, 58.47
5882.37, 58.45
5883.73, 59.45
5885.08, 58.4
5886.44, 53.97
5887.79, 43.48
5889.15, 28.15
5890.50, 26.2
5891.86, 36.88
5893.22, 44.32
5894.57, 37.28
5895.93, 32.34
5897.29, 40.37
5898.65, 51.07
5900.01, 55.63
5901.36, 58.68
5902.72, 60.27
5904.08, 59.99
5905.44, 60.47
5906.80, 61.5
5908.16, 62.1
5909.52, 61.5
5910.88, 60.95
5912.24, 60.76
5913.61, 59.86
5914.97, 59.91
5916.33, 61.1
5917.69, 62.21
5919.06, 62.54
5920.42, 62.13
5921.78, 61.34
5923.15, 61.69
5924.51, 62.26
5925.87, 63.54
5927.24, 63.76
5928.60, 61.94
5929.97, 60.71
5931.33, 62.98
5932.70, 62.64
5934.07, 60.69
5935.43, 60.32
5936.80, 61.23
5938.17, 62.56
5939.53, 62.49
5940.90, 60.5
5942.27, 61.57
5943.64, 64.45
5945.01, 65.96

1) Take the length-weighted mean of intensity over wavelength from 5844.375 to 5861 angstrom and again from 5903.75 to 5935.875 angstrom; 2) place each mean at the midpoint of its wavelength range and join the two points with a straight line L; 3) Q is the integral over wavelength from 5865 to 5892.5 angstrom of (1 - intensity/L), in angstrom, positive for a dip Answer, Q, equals 2.8 angstrom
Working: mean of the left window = 59.9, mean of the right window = 61.6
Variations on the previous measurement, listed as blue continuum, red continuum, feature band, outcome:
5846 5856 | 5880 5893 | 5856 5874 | -1.15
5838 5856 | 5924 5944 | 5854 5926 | 6.50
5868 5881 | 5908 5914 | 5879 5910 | 5.02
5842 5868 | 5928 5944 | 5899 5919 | 0.27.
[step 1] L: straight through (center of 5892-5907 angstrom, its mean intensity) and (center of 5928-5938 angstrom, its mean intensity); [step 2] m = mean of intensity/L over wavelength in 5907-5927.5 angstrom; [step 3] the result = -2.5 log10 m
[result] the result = -0.10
